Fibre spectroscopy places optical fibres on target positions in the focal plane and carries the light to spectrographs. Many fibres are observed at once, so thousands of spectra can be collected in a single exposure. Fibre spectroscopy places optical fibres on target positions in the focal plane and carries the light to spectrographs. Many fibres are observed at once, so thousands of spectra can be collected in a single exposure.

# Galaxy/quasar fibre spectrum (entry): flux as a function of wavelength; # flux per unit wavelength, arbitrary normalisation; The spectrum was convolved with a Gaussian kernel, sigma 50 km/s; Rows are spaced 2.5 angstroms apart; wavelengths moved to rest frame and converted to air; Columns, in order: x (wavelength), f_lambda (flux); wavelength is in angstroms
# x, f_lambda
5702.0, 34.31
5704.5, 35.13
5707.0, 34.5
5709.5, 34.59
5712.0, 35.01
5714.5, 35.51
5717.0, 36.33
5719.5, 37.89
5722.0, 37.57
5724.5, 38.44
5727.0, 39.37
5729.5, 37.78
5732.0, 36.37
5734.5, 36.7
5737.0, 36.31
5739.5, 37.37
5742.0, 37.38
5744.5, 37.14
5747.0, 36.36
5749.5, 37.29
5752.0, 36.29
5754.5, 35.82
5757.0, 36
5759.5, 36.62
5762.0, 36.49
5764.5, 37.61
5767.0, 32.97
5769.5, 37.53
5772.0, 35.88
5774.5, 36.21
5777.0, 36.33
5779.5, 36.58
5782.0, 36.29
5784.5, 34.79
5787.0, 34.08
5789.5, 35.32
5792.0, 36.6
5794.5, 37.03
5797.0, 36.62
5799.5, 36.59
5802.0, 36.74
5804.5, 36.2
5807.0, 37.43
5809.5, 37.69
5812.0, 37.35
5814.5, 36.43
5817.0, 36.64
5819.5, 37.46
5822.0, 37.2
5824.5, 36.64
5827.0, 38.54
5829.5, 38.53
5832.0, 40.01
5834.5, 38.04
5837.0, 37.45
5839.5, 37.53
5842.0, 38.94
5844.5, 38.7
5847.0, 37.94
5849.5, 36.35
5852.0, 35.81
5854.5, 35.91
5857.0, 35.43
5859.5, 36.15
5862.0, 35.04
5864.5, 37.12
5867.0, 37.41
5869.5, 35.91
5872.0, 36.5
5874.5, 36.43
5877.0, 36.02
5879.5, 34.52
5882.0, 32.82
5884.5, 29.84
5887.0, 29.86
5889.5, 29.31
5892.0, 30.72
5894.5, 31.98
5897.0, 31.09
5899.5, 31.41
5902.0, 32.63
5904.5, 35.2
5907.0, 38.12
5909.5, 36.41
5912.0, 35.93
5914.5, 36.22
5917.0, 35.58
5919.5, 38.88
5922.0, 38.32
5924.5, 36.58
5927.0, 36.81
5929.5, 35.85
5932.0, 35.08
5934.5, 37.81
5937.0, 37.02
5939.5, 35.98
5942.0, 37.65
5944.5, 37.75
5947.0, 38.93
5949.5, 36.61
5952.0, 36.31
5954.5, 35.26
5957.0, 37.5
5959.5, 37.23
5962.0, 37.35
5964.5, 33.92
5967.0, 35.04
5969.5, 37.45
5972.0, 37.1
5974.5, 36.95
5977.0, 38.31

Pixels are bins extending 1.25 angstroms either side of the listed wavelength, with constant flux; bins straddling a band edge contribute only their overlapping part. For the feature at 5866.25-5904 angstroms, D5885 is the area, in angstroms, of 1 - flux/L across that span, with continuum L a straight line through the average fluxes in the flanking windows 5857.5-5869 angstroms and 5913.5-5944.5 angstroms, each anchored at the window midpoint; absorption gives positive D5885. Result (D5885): 3.5 angstroms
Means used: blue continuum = 36.3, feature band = 33.1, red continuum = 36.9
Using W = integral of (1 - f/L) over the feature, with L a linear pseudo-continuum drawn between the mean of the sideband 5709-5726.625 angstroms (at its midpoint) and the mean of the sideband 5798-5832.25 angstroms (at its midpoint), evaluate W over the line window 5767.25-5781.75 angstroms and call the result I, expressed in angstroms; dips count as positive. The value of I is 0.3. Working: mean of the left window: 36.7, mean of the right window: 37.3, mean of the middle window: 36.2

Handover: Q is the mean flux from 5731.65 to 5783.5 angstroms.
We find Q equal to 36.4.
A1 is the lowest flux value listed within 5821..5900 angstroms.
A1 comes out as 29.31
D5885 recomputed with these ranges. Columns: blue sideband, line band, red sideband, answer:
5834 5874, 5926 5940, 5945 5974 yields 0.10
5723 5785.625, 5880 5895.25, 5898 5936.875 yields 2.22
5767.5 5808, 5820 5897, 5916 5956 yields 1.76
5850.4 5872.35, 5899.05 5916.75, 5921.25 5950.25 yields 0.66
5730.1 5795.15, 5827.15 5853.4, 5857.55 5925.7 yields -1.95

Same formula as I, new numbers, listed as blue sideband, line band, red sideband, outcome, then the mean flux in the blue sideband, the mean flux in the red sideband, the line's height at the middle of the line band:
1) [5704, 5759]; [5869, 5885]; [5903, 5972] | 0.8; 36.6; 36.7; 36.7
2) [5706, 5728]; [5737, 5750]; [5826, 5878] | -0.1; 36.6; 37.1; 36.7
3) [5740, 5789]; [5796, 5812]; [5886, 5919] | -0.7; 36.2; 33.6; 35.4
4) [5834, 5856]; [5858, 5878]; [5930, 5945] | 0.5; 37.4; 36.8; 37.2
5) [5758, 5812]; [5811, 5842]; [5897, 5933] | -1.4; 36.3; 35.8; 36.1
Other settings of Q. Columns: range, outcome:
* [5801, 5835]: 37.5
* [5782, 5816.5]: 36.4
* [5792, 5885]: 36.7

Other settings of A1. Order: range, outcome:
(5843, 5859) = 35.43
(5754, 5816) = 32.97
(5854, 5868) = 35.04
